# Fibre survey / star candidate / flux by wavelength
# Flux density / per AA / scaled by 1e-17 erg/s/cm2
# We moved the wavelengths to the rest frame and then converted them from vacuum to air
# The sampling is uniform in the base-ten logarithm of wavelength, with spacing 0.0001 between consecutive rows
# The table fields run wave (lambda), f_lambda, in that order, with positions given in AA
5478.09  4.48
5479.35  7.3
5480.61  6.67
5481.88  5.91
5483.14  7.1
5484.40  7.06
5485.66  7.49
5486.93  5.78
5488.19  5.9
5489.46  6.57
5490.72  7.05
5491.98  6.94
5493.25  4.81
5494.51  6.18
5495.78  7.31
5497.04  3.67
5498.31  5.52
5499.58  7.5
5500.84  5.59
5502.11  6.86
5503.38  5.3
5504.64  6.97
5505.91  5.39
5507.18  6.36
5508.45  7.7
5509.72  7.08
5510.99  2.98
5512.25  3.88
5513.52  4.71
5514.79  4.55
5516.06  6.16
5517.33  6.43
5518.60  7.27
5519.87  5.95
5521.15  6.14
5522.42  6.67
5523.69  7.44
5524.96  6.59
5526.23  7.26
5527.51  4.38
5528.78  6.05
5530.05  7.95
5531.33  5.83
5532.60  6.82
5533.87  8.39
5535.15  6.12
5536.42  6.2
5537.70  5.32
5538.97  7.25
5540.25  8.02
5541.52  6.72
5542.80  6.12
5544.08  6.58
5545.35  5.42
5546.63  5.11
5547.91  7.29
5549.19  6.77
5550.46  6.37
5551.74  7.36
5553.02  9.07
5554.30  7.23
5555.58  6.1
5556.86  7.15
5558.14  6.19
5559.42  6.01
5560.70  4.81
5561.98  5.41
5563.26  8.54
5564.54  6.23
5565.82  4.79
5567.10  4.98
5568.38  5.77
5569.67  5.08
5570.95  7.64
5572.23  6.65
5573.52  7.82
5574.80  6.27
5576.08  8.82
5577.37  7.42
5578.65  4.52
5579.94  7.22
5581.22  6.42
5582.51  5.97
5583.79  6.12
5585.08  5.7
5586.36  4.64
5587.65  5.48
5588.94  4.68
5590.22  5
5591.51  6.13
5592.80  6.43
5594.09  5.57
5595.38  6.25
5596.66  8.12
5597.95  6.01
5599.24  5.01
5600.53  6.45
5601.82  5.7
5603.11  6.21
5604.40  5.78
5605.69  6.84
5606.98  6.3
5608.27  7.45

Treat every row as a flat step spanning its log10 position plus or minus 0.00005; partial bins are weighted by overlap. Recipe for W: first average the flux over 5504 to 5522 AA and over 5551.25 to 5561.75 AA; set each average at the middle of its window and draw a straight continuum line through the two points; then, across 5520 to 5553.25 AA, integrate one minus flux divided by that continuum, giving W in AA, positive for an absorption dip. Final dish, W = -1.8 AA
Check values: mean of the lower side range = 5.84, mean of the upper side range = 6.68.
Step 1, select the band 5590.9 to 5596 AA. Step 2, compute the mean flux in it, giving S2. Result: 6.09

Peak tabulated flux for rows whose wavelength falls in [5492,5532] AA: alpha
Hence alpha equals 7.95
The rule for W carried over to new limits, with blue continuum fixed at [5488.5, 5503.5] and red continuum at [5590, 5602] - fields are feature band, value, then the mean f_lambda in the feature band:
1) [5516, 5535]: -1.5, 6.62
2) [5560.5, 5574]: -0.1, 6.18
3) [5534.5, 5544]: -0.6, 6.54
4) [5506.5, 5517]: 1.2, 5.46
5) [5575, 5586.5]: -0.5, 6.39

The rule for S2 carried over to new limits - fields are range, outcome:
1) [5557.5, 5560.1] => 6.08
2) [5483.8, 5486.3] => 7.27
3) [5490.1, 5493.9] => 6.27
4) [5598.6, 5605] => 5.83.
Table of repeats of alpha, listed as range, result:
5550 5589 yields 9.07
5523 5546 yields 8.39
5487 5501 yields 7.5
